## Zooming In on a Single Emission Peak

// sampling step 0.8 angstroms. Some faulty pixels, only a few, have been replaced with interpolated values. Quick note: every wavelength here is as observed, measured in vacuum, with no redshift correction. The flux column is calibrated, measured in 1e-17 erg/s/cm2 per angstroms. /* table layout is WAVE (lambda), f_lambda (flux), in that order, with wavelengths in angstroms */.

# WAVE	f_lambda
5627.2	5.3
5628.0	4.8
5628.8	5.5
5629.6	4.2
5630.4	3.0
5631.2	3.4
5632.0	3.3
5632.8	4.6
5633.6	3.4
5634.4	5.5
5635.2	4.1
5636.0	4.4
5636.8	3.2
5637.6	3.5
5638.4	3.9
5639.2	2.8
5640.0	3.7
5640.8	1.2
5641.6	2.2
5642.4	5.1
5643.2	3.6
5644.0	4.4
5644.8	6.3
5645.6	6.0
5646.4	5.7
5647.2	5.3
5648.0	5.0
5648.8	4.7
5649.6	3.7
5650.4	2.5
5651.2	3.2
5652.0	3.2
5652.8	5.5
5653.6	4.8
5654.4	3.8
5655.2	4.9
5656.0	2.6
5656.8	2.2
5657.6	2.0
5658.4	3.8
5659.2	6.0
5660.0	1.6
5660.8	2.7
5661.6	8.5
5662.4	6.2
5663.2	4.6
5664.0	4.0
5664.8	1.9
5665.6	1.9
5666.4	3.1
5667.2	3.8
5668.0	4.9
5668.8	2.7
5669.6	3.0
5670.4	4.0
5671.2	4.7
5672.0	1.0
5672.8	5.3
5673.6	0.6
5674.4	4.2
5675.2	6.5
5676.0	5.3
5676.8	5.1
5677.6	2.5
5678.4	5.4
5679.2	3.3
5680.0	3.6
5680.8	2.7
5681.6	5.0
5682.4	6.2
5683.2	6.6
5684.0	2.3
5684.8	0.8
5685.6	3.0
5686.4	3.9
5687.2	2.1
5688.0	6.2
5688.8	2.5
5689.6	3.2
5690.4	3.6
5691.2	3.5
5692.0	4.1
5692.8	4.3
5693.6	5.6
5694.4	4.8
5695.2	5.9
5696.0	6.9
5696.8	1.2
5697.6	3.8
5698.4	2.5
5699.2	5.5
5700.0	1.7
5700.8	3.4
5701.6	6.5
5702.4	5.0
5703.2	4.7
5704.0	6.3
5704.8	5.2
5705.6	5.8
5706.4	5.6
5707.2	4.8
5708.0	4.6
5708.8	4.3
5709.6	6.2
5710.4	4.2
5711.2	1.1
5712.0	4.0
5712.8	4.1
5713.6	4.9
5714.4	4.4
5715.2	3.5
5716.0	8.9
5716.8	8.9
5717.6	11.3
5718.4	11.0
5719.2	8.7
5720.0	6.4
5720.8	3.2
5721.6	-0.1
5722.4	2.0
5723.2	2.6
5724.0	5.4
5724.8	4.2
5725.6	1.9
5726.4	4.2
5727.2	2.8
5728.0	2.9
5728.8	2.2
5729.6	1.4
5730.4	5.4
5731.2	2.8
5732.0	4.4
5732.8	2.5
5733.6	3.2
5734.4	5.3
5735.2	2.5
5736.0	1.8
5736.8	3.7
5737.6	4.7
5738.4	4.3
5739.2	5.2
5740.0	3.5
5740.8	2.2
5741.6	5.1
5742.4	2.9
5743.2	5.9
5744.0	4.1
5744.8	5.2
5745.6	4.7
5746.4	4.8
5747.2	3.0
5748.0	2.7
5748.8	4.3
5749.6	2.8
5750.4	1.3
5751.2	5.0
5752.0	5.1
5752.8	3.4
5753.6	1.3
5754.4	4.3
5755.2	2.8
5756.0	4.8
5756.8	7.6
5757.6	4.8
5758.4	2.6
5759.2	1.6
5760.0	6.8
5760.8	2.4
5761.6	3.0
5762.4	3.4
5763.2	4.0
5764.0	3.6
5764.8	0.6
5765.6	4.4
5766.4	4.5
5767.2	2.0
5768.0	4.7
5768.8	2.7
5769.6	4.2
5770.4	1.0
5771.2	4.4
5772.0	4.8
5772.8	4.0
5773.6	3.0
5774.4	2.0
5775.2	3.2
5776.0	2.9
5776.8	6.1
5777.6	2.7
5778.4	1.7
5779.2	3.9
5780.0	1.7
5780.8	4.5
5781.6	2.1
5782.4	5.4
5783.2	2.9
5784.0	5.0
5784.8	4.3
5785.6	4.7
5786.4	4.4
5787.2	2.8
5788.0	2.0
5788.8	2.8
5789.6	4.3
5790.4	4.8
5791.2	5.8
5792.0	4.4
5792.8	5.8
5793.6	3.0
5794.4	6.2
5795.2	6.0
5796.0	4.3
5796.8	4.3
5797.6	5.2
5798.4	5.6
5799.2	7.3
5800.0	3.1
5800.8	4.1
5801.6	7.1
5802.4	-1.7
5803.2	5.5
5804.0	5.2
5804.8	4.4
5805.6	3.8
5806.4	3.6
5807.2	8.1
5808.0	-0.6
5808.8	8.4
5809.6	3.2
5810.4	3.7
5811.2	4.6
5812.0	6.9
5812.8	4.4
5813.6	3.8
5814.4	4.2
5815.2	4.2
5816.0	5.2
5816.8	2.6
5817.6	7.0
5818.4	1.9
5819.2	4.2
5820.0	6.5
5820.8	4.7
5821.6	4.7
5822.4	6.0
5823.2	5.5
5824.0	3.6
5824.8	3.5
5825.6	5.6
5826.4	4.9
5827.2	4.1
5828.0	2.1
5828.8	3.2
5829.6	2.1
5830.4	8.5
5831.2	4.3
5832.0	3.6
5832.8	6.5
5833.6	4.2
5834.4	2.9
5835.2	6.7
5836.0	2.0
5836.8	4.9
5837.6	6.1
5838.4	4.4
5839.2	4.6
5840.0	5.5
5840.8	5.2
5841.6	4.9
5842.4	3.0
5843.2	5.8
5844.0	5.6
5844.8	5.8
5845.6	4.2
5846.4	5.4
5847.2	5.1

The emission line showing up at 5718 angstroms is Hbeta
